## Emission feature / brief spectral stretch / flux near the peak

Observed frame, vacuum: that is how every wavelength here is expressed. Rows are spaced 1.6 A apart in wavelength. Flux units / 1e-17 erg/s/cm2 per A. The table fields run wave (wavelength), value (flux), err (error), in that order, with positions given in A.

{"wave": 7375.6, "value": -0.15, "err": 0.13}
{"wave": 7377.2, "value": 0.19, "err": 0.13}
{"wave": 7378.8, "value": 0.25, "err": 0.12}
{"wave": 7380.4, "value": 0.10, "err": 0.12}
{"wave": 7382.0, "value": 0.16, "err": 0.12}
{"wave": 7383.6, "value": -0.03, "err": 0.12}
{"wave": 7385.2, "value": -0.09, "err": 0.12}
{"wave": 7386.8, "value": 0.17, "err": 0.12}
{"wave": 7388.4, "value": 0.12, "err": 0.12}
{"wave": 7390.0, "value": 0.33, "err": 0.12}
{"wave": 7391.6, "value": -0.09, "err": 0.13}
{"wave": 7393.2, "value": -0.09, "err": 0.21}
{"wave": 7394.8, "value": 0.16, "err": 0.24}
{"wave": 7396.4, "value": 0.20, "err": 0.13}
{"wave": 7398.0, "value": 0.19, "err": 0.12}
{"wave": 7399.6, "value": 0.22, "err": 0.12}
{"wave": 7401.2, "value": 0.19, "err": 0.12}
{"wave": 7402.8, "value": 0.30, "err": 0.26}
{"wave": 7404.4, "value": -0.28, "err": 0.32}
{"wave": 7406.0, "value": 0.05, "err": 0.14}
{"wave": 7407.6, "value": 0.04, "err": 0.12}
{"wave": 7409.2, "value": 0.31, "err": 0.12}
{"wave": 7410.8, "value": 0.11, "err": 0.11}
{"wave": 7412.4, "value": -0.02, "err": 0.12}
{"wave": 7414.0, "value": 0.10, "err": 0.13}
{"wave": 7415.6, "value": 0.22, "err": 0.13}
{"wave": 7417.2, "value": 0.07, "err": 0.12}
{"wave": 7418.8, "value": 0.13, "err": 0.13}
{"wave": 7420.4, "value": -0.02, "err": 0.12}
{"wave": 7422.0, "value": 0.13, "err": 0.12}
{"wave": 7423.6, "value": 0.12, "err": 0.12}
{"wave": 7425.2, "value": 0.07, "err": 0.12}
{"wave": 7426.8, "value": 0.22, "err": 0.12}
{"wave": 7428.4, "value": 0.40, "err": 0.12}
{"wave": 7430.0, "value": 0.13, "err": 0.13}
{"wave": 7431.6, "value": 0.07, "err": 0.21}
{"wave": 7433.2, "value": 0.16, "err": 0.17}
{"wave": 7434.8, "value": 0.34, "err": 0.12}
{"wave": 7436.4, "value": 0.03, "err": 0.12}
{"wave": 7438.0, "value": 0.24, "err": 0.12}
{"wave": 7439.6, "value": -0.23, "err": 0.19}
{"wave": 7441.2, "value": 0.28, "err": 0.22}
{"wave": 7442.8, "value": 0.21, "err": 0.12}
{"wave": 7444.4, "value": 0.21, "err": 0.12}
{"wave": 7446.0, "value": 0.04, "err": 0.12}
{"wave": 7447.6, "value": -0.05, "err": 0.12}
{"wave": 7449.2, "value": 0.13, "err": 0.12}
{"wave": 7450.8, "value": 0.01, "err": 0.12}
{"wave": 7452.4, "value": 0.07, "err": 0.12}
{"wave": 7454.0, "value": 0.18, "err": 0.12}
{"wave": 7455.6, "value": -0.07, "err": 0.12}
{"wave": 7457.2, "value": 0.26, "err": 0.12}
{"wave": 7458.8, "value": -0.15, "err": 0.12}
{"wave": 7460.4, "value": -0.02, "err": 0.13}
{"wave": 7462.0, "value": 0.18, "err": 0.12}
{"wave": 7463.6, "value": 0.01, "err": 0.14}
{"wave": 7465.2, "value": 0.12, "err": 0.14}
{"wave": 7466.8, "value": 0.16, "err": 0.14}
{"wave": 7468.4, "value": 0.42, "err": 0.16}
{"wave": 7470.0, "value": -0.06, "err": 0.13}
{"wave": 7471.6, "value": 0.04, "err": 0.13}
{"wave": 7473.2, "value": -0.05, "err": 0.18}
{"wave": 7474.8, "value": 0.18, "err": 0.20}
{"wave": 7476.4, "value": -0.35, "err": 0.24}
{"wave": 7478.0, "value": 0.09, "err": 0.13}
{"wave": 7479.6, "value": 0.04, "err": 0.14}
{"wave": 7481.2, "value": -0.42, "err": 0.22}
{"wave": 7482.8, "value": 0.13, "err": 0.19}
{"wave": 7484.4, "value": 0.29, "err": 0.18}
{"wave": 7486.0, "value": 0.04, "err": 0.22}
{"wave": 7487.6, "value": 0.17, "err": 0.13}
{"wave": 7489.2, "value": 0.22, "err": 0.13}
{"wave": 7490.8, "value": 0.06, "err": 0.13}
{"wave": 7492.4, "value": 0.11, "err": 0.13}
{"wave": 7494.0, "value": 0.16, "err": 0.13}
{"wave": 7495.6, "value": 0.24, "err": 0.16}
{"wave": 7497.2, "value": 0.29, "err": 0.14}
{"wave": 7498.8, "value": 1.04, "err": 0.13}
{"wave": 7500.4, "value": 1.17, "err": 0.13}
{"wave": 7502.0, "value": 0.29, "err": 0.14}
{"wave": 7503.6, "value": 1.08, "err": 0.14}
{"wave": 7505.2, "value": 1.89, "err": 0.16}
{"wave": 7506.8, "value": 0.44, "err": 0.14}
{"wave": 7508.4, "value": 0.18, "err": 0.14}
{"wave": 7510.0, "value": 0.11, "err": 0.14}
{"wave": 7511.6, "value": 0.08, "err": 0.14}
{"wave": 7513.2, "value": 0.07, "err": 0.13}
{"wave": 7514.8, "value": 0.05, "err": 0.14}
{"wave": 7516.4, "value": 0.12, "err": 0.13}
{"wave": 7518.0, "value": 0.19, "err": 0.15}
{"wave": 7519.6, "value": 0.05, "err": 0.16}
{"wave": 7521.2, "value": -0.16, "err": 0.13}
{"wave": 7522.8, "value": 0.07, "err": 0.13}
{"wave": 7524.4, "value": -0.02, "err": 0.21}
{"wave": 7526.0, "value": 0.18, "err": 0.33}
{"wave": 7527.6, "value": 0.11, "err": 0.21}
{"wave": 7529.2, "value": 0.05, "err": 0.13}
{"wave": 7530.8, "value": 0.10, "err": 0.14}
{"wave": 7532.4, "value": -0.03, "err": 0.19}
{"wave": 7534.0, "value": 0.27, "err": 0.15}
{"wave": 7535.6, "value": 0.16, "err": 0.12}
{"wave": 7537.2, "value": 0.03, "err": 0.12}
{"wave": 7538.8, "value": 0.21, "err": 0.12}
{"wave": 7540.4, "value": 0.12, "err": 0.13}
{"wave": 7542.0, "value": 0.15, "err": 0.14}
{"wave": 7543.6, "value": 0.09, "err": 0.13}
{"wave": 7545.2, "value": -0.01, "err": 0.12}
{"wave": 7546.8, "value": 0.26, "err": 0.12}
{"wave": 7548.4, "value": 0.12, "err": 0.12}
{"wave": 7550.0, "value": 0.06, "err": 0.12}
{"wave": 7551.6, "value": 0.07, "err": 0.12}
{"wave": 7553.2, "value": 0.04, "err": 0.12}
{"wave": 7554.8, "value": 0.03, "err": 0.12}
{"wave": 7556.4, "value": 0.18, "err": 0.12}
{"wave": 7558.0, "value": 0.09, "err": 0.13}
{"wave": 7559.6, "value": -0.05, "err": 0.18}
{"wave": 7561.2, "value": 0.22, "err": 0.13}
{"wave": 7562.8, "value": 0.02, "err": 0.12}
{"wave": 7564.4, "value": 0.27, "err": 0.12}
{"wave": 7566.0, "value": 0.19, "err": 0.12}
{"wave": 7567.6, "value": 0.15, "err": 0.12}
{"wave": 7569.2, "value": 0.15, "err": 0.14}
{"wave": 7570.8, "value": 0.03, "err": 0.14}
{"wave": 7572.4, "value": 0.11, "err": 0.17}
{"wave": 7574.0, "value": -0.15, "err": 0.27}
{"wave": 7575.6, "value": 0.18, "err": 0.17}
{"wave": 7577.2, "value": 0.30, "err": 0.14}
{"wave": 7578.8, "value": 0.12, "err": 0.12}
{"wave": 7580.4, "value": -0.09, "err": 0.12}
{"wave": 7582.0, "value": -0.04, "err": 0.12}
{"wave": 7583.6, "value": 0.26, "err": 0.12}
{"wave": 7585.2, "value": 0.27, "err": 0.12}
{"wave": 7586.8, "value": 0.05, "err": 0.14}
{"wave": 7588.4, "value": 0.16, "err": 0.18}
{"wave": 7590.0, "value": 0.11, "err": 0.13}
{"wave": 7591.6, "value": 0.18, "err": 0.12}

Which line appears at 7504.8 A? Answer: [O II] 3727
